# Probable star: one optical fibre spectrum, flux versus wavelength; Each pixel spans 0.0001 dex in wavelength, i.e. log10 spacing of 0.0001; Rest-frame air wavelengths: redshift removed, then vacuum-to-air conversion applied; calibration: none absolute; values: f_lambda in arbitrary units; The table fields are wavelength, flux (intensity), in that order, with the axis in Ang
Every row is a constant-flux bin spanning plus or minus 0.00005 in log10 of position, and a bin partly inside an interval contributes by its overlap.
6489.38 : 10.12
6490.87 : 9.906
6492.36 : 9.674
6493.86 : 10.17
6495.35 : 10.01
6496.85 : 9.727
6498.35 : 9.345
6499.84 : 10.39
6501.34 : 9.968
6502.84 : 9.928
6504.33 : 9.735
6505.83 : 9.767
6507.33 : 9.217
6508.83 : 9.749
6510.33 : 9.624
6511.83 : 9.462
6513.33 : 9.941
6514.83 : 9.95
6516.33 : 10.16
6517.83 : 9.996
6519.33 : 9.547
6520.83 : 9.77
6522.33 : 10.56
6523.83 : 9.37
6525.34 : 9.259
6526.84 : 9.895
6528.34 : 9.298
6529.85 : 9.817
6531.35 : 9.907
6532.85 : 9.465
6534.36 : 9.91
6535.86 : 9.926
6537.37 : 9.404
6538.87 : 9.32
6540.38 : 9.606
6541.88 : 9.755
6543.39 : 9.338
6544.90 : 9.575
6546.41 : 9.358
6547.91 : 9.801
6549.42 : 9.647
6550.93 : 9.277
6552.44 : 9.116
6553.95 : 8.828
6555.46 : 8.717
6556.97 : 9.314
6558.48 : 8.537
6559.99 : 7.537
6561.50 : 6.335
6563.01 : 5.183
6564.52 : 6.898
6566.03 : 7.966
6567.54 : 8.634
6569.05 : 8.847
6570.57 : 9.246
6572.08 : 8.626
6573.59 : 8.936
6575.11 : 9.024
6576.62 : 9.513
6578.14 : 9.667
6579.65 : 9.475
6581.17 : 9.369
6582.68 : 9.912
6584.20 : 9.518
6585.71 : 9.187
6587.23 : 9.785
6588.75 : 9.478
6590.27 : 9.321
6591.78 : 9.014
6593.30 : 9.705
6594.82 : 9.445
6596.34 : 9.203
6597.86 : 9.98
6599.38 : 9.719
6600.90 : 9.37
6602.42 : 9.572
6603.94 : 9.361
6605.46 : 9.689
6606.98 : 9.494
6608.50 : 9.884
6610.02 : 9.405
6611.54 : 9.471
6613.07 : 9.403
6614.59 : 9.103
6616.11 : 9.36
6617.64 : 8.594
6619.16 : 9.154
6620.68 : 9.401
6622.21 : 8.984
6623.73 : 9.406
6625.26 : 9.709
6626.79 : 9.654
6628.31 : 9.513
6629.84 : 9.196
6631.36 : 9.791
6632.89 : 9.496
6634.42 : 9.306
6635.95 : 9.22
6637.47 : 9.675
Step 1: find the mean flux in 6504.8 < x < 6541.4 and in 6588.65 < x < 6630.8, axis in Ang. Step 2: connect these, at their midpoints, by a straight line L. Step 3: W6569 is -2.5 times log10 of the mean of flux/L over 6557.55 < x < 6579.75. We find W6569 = 0.16 mag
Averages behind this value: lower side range 9.71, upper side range 9.42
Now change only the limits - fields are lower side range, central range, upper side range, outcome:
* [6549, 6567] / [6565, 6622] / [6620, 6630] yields -0.062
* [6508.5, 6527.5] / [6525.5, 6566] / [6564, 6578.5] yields 0.034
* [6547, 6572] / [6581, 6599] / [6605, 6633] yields -0.071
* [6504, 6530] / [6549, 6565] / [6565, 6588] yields 0.154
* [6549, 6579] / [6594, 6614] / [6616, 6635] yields -0.057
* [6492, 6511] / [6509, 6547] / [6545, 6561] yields -0.035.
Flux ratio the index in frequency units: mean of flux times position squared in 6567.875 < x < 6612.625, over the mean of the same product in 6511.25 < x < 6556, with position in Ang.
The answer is 1.00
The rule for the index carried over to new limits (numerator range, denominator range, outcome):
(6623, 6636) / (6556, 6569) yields 1.27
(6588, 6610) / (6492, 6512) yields 1.00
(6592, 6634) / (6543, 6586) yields 1.09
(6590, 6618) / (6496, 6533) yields 0.99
